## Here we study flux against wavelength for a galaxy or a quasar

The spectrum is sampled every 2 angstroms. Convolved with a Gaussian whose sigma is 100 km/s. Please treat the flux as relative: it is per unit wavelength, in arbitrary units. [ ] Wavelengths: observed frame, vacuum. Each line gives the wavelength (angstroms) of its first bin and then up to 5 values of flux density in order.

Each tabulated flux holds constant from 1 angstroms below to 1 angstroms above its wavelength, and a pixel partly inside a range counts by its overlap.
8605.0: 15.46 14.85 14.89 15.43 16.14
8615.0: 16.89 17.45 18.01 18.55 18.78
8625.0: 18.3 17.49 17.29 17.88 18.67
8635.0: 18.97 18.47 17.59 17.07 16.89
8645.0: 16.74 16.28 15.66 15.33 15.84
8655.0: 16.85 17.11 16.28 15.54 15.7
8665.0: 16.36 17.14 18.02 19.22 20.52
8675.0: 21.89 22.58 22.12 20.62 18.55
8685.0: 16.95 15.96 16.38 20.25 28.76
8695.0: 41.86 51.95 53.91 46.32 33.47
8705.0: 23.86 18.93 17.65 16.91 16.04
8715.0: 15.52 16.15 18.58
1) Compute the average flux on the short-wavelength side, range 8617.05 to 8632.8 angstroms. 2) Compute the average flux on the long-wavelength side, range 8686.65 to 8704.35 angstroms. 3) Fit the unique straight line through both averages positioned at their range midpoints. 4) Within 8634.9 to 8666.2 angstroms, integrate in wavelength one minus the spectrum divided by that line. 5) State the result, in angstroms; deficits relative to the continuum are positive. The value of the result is 9.50 angstroms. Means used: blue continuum 18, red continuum 34.8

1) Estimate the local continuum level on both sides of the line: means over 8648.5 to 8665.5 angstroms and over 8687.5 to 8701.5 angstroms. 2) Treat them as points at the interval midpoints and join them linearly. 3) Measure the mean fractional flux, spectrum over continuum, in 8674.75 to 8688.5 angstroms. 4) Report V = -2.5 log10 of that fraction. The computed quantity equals 0.42 mag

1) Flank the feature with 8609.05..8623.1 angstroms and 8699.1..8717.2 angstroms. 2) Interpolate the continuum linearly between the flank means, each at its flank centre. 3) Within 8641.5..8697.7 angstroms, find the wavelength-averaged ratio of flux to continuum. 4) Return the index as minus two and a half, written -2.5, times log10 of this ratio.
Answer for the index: 0.083 mag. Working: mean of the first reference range 17.1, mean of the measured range 20.1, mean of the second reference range 24.6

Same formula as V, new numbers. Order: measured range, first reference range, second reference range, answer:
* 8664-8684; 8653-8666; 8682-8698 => 0.070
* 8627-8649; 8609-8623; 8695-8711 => 0.215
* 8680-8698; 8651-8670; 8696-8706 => 0.343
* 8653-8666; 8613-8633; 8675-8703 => 0.417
